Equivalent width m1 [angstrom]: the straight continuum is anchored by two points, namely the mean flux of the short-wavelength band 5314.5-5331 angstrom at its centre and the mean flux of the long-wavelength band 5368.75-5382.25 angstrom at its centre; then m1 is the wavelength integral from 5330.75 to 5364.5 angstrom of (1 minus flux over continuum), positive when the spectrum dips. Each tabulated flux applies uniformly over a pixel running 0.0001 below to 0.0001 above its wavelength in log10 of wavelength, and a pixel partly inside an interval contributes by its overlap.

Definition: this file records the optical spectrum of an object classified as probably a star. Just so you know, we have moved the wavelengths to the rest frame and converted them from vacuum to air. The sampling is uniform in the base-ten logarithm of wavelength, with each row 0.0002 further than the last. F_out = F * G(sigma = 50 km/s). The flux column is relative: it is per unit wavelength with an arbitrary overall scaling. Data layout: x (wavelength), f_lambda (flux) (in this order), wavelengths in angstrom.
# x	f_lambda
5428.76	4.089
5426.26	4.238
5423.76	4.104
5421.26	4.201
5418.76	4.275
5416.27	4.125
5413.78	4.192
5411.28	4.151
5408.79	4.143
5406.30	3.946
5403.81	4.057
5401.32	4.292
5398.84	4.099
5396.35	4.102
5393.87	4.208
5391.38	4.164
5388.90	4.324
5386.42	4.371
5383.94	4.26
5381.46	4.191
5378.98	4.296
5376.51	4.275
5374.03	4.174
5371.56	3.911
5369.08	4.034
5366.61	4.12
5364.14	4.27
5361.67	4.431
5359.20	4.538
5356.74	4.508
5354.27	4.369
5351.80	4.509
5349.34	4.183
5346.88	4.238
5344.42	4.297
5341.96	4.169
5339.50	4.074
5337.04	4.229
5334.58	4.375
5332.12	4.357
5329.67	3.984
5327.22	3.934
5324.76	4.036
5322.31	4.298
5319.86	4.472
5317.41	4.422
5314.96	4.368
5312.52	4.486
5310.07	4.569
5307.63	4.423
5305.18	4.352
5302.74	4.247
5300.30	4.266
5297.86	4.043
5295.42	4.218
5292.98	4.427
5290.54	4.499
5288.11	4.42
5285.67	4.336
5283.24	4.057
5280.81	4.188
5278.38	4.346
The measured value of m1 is -1.15 angstrom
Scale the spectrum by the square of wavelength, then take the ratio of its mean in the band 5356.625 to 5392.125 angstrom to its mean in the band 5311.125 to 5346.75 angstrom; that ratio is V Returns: 1.02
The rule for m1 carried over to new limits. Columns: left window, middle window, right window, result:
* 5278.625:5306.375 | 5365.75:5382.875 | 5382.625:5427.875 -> 0.3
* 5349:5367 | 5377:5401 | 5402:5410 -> -0.3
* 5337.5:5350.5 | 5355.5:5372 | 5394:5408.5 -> -0.4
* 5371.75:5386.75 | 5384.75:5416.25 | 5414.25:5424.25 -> 0.3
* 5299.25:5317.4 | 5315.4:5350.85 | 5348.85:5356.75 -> 1.3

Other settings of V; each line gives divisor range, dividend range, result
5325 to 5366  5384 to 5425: 1.00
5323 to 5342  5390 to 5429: 1.03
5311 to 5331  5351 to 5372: 1.03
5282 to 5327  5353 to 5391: 1.01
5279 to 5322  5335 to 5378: 1.00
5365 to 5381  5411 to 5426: 1.03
